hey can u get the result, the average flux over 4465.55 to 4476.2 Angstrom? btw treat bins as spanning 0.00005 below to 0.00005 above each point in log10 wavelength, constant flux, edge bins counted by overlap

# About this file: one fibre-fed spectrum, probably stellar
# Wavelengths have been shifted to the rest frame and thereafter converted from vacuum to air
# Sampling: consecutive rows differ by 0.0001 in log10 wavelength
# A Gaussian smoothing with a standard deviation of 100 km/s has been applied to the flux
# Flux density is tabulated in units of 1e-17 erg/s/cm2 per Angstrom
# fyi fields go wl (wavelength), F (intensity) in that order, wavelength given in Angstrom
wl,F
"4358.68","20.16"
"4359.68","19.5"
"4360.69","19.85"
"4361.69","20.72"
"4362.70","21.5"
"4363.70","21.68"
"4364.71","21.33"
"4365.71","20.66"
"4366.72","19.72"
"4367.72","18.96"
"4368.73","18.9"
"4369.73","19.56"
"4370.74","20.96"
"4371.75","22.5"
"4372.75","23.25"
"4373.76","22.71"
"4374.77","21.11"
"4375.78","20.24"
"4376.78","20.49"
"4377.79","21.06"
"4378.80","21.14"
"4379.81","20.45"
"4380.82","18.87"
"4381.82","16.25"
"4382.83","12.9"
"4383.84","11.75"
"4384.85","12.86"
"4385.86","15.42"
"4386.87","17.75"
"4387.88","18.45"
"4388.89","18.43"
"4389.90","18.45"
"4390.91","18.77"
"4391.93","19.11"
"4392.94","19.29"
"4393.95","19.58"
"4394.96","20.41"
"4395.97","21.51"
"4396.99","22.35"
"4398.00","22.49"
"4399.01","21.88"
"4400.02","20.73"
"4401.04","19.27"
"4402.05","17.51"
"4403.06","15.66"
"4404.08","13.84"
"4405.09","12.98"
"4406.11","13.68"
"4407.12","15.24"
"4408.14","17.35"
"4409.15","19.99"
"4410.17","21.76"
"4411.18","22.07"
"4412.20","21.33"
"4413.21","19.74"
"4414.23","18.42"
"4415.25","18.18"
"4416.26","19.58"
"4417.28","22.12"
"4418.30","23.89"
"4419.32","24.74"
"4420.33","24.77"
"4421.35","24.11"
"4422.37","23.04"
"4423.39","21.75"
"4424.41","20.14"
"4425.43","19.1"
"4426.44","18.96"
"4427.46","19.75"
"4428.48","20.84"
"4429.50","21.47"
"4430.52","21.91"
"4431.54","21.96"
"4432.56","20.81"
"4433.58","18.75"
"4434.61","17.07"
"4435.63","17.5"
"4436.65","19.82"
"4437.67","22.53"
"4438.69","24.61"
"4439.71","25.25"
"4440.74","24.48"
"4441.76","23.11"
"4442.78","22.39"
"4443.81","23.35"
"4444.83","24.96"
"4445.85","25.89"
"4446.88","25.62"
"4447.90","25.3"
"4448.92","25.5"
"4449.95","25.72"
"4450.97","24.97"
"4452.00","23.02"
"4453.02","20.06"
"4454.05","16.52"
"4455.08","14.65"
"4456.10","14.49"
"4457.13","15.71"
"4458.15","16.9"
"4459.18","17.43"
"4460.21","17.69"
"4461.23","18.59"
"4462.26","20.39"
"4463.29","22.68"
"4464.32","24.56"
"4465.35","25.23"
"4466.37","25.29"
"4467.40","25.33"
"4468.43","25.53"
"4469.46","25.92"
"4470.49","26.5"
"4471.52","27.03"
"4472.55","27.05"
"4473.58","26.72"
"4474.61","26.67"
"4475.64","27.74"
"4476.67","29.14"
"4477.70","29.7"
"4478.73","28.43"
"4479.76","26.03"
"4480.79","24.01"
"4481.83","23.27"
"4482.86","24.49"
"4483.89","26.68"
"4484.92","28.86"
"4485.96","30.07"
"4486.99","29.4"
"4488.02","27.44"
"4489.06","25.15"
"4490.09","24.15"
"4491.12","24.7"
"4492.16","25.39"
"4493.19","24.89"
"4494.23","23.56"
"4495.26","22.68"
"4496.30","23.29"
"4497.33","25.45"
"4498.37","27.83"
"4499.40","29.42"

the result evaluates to 26.4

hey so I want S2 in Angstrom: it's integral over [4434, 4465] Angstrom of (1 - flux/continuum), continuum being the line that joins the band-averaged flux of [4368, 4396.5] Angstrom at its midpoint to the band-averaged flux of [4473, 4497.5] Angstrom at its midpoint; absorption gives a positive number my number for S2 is 3.0 Angstrom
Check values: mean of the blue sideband 19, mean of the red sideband 26.2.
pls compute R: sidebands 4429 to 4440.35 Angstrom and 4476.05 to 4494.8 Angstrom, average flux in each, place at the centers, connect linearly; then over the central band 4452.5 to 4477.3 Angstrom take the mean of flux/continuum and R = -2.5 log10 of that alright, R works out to 0.089 mag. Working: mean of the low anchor 21.1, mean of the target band 22.5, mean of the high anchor 26.4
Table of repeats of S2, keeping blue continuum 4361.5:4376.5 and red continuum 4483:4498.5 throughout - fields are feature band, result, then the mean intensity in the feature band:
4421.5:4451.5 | 1.7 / 22.3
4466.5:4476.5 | -0.6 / 26.5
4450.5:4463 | 3.1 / 18.4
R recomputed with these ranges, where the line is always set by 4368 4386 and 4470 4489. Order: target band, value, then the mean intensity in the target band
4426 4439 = 0.149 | 20.4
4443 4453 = 0.000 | 24.6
